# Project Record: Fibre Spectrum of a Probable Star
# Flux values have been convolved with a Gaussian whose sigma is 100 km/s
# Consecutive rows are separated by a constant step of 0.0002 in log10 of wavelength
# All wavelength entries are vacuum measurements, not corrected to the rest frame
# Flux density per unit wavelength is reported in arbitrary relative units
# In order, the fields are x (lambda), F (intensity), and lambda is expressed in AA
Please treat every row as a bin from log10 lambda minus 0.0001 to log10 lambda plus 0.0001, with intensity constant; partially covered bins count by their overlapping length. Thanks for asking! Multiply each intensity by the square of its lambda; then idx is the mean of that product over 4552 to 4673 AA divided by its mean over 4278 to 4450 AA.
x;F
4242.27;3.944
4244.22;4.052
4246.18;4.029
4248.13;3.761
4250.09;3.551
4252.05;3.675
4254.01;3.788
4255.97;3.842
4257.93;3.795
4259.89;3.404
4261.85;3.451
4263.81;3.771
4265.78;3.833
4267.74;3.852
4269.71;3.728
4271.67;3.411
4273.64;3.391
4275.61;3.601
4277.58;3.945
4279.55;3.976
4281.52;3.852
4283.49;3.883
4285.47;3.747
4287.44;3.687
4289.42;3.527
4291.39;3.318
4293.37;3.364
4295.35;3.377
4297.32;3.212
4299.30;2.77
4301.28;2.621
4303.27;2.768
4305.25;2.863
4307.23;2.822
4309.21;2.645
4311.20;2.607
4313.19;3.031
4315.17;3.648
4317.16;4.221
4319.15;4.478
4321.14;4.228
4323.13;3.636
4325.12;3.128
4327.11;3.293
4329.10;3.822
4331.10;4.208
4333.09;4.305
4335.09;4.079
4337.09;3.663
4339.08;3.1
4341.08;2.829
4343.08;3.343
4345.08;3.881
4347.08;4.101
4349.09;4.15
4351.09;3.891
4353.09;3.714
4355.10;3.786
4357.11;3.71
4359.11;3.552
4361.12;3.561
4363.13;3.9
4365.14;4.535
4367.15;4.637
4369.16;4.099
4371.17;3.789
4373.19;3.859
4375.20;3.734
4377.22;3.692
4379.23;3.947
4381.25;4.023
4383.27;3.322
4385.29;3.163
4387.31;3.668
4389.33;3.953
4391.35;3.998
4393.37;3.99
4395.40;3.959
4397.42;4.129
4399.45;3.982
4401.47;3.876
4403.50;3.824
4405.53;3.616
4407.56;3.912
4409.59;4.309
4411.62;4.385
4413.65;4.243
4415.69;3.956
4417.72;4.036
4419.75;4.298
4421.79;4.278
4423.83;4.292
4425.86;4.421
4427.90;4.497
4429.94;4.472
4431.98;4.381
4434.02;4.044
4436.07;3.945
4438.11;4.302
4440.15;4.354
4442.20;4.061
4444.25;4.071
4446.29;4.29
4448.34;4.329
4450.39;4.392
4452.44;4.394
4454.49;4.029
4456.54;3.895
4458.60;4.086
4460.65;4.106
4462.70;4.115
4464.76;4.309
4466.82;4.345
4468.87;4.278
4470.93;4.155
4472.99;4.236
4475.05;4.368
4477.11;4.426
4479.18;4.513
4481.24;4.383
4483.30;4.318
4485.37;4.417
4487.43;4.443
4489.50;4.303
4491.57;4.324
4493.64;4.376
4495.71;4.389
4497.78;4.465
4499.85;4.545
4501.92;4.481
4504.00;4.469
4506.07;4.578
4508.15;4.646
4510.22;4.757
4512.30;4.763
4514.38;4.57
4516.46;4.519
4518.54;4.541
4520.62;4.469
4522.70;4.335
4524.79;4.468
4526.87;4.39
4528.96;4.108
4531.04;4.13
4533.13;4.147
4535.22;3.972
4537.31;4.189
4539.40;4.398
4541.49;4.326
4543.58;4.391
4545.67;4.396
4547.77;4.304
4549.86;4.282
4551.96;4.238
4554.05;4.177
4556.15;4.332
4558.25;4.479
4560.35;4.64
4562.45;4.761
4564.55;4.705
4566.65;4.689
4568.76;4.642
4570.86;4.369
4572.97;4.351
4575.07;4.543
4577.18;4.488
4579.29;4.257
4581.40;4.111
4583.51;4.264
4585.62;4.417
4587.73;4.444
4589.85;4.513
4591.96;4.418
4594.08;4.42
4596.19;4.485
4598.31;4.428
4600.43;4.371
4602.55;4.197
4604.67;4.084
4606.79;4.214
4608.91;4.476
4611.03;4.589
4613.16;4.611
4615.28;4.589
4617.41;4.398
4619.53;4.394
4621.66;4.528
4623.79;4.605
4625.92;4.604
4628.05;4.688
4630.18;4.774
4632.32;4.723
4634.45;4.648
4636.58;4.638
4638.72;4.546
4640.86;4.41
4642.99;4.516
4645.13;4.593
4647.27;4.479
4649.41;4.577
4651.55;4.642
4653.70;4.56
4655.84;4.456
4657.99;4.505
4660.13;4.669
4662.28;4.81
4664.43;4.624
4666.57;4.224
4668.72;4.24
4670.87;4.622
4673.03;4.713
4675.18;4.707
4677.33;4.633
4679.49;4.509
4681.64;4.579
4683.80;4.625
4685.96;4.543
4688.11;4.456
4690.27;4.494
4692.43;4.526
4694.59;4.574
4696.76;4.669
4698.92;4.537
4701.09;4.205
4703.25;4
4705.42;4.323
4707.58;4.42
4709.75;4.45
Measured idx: 1.3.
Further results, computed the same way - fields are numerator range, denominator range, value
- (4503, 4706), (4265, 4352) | 1.44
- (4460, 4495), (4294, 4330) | 1.42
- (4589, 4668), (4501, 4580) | 1.06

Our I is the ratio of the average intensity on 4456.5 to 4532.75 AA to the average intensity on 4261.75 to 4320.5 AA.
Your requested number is 1.27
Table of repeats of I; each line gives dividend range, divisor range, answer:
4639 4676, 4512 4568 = 1.04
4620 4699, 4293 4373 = 1.27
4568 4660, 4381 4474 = 1.09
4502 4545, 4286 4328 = 1.33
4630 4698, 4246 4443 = 1.21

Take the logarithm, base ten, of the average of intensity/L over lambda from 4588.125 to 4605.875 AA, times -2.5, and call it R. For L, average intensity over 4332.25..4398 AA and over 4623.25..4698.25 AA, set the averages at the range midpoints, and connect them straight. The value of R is 0.012 mag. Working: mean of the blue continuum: 3.82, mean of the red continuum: 4.58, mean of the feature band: 4.36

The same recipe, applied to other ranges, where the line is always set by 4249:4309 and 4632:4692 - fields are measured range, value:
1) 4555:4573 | -0.068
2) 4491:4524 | -0.098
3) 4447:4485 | -0.067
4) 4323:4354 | -0.014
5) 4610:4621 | -0.021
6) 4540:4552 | -0.025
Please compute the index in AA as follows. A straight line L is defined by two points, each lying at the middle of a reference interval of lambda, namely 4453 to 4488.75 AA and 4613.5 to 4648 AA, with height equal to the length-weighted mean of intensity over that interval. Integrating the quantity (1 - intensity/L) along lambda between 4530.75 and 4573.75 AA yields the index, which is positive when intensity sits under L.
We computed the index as 0.4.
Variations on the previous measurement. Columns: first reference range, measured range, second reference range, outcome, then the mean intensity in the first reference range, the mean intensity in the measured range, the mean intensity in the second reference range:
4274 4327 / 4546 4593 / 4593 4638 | -0.9 AA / 3.42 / 4.43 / 4.5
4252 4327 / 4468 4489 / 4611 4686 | -1.5 AA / 3.49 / 4.35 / 4.57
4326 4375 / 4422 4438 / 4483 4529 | -0.5 AA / 3.82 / 4.29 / 4.47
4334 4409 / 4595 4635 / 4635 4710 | -1.0 AA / 3.81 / 4.49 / 4.52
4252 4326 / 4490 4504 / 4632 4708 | -1.3 AA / 3.5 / 4.43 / 4.53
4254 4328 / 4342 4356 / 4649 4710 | -0.8 AA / 3.48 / 3.83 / 4.51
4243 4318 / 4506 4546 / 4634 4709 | -2.5 AA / 3.49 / 4.4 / 4.52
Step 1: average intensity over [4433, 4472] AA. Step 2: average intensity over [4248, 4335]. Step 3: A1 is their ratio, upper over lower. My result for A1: 1.2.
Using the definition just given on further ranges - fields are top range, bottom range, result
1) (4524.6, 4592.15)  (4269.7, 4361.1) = 1.24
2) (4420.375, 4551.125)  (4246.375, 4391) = 1.19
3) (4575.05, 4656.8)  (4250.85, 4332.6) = 1.27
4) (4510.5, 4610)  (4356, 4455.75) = 1.09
